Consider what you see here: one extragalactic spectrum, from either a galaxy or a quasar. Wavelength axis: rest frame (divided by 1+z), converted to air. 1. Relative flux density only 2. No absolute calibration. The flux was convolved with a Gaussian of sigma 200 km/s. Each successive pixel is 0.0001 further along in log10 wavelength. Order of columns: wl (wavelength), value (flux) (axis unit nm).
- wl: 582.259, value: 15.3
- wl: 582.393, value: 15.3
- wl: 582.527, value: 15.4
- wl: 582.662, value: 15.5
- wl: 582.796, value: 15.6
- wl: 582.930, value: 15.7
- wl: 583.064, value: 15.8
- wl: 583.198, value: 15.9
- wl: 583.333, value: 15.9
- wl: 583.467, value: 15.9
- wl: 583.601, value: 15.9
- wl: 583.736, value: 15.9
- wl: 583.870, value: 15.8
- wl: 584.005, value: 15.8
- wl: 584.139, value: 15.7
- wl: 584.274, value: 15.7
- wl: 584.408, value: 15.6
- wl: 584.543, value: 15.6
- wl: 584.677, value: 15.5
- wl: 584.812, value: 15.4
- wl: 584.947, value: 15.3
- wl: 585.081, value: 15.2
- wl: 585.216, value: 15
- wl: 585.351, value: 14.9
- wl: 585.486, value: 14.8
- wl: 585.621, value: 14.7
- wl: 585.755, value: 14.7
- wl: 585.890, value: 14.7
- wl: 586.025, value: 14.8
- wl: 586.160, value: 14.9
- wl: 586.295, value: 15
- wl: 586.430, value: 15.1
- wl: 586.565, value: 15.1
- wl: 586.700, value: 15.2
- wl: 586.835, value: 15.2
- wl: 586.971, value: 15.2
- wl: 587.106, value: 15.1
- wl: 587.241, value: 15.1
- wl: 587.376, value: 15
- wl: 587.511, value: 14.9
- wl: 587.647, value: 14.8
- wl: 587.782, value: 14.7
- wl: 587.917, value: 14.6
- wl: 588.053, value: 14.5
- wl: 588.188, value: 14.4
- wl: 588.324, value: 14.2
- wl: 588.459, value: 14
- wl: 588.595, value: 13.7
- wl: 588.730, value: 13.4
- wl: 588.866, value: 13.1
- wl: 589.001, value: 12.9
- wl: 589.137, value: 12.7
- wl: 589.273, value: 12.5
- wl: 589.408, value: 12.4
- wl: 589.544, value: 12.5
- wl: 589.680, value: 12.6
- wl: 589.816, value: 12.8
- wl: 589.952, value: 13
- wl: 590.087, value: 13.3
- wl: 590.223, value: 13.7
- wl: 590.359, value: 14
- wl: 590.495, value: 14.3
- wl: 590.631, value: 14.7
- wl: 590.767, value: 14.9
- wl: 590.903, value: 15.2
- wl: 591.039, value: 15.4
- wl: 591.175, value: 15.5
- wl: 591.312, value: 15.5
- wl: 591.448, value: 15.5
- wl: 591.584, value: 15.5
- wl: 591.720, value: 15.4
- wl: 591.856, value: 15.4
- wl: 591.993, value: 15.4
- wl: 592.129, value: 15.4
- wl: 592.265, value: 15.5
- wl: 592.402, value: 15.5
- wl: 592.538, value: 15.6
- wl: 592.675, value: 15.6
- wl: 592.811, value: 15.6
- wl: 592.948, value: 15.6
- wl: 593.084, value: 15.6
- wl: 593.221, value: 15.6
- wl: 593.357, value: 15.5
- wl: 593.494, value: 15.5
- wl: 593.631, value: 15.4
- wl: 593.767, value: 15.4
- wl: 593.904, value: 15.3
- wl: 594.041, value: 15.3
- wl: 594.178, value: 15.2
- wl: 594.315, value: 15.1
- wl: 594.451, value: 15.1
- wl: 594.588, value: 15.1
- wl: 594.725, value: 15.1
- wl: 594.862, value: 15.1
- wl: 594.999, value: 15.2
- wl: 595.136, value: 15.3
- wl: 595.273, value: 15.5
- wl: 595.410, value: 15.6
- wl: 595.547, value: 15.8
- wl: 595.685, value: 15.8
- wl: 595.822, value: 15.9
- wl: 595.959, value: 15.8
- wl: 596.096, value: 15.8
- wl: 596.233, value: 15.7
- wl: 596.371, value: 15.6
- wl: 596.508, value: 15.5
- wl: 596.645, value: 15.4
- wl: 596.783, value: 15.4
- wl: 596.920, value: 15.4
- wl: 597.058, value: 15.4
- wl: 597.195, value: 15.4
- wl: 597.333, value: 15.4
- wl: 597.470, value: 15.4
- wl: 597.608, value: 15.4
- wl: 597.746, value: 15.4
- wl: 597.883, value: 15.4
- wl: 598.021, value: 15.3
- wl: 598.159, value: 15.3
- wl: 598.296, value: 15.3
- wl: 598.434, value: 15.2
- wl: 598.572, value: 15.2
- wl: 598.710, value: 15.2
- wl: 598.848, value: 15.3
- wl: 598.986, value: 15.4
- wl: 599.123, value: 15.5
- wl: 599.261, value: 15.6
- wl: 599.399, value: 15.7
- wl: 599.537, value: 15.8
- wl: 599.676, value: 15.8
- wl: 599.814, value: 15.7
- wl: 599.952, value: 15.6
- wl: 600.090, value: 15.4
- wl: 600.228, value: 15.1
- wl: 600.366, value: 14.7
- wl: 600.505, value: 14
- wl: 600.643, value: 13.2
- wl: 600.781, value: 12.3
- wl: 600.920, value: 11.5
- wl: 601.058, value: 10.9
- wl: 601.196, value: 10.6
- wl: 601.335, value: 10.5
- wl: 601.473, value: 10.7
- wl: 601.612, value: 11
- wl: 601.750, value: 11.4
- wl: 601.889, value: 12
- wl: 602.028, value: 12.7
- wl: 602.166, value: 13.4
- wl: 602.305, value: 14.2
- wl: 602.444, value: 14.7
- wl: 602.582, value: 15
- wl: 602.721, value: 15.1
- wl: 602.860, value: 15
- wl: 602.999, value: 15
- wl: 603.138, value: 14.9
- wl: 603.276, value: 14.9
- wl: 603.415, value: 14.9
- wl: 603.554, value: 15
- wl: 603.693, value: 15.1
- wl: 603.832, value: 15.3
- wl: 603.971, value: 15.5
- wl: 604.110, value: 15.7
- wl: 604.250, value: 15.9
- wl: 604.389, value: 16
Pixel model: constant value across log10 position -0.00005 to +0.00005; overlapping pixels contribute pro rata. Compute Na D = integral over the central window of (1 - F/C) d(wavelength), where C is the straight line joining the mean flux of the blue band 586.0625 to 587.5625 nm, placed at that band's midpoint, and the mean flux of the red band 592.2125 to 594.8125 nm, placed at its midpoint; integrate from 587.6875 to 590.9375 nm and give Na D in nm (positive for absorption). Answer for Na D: 0.327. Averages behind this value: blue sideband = 15.1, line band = 13.7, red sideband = 15.4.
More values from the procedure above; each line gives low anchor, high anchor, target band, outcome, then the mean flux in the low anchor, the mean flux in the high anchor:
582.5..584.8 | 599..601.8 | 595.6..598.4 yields -0.29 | 15.7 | 13.6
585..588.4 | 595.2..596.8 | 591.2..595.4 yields 0.01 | 14.9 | 15.7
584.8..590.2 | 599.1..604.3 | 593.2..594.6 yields -0.11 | 14.3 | 14.1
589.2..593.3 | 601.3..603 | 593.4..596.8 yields -0.32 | 14.7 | 13.1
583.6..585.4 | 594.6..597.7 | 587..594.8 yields 0.43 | 15.5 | 15.5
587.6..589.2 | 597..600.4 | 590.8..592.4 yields -0.12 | 13.9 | 15.4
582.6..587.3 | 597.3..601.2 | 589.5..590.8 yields 0.14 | 15.3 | 14.8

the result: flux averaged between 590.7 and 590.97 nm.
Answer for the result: 15.1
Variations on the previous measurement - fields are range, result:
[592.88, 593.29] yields 15.6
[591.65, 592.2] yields 15.4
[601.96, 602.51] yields 13.7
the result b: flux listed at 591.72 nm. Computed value 15.4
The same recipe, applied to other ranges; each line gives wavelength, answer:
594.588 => 15.1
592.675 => 15.6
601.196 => 10.6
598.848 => 15.3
